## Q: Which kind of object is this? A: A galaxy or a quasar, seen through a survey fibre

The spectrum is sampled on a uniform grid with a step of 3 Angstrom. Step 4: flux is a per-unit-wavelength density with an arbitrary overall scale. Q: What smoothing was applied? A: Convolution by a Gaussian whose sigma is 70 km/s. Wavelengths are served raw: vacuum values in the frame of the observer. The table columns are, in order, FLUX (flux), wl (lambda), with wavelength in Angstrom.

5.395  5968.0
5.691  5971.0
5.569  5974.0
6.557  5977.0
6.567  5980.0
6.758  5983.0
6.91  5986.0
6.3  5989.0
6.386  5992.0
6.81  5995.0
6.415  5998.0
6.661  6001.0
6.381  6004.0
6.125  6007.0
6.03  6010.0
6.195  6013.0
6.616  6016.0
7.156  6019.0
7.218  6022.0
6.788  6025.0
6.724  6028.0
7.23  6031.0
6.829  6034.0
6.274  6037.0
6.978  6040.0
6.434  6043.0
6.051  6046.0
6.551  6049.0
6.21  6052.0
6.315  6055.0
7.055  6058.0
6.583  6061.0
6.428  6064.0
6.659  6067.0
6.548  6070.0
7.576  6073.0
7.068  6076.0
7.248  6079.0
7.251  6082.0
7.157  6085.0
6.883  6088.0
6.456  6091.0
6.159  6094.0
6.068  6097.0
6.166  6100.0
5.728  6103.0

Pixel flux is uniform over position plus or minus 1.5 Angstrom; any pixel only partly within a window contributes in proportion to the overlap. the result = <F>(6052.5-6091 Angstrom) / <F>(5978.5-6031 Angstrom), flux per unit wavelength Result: 1.0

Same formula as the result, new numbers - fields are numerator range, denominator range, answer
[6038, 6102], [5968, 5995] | 1.05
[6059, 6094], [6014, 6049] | 1.02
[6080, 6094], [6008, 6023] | 1.04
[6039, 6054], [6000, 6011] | 1.02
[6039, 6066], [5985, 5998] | 0.99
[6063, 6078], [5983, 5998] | 1.04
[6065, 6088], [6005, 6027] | 1.07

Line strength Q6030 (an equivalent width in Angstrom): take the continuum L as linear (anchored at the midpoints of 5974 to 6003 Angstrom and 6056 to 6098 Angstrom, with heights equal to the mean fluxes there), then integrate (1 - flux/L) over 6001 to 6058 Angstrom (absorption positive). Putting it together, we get 0.70 Angstrom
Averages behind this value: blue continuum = 6.54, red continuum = 6.8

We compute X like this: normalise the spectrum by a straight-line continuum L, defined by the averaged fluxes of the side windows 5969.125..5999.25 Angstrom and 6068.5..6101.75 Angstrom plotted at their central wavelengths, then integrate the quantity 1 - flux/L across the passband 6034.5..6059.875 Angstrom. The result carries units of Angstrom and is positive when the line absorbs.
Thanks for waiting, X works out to 0.5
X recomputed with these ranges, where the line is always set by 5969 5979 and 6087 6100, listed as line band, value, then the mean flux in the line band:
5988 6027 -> -3.2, 6.55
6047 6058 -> -0.4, 6.44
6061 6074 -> -1.0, 6.75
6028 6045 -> -1.6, 6.73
